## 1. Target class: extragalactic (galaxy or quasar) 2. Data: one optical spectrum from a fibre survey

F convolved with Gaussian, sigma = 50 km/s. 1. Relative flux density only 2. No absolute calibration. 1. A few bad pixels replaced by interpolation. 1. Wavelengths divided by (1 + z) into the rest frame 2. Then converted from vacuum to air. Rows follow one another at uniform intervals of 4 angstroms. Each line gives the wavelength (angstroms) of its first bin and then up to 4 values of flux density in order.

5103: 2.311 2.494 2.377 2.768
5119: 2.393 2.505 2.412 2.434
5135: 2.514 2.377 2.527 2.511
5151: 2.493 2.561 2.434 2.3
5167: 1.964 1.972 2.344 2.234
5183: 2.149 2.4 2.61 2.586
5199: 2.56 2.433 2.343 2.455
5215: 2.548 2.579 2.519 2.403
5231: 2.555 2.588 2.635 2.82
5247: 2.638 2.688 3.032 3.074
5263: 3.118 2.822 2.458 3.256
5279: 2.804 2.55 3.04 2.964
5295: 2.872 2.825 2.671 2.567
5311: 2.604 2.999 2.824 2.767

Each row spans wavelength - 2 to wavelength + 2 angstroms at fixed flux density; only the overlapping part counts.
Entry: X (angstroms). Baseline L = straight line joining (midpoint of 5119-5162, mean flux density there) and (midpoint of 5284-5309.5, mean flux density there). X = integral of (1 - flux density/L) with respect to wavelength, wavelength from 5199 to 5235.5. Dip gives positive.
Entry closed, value 2.0 angstroms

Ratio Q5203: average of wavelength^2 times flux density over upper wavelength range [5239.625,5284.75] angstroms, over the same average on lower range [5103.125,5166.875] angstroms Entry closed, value 1.21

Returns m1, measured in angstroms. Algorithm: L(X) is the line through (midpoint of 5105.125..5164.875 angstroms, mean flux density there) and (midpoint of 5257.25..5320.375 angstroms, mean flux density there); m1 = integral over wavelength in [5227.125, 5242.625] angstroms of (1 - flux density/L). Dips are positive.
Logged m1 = 0.7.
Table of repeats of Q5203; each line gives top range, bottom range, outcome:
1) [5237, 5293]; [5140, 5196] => 1.25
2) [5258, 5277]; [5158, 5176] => 1.40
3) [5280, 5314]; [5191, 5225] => 1.14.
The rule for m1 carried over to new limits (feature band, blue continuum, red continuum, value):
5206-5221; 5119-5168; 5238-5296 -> 1.0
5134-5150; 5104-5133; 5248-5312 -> 0.3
